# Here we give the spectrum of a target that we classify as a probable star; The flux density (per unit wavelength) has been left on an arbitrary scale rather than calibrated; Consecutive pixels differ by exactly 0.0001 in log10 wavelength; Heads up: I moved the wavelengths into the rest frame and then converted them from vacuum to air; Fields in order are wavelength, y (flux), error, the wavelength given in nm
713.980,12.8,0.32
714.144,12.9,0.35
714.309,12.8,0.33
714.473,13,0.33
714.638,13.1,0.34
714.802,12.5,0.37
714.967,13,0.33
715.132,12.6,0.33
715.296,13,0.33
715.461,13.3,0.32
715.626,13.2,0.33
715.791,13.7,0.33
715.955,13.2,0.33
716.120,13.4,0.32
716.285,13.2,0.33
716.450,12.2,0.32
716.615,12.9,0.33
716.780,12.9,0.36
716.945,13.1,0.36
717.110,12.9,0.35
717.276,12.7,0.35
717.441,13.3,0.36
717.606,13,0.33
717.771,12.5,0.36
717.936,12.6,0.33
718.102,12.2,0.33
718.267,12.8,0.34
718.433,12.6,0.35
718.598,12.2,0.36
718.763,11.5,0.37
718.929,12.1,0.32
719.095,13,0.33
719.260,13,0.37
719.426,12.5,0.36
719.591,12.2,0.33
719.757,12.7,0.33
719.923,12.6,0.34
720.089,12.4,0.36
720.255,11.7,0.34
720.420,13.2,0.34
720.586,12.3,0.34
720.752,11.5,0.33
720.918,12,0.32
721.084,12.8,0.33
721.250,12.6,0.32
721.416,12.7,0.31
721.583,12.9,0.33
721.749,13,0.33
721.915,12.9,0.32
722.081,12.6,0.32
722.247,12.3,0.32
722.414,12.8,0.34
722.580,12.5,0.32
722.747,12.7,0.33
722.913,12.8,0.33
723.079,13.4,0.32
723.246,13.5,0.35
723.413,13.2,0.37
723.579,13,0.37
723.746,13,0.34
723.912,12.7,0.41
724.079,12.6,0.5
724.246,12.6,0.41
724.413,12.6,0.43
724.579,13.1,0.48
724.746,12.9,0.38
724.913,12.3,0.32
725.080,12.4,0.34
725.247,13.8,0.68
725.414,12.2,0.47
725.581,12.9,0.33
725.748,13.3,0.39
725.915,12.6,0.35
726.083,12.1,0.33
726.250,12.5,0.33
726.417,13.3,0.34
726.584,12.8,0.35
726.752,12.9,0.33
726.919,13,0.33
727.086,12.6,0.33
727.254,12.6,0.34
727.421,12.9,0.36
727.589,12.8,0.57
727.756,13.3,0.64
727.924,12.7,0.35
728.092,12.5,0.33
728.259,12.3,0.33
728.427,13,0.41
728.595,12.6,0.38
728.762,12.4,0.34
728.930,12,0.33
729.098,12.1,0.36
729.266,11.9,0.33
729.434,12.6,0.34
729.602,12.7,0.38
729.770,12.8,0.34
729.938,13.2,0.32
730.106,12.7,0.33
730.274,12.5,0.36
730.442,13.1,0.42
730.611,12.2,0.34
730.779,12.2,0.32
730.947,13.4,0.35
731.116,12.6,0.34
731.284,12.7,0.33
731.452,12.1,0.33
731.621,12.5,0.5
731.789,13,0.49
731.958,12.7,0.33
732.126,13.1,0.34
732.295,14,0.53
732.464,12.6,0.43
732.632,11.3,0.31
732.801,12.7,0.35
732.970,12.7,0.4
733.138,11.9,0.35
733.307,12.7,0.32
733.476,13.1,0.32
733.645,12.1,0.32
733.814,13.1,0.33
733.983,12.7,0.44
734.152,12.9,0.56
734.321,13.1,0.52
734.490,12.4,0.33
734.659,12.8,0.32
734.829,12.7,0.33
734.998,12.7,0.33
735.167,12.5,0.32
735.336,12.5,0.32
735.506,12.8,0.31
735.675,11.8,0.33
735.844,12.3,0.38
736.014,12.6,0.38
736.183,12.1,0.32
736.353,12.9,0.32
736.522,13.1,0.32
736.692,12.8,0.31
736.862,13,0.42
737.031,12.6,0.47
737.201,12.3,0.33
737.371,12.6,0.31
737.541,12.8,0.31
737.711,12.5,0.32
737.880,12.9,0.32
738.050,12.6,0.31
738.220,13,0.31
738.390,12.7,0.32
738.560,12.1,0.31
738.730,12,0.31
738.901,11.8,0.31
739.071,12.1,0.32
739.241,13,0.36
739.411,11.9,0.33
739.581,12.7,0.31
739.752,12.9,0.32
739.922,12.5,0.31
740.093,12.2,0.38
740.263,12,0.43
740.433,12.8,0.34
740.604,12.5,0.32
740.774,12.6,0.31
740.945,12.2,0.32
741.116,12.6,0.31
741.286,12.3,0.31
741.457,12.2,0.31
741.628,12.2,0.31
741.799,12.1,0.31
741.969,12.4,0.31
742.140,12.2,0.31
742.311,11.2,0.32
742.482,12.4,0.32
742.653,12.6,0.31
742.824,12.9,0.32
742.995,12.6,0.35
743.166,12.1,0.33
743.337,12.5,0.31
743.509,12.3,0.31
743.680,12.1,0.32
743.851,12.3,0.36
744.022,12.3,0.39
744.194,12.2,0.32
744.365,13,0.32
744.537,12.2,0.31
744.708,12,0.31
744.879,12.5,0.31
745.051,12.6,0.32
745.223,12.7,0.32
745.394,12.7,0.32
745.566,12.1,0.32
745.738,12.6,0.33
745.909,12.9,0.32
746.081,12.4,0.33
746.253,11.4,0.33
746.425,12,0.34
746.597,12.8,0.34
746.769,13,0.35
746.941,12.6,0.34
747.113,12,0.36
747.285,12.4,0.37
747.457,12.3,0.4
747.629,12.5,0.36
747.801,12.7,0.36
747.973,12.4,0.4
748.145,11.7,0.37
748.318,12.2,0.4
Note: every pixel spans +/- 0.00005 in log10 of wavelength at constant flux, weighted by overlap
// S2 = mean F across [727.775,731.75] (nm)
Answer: 12.6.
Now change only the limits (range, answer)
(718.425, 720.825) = 12.4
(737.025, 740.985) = 12.5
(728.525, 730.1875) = 12.5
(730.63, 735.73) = 12.6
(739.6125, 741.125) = 12.5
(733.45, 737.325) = 12.6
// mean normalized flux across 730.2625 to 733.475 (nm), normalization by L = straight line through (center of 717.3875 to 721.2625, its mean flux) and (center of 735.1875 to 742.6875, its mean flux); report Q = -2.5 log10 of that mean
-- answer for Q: -0.02 mag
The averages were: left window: 12.5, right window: 12.4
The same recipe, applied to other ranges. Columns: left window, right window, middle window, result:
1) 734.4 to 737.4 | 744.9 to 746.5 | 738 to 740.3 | 0.010 mag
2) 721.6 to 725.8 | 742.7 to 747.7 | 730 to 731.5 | 0.006 mag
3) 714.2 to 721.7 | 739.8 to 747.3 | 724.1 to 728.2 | -0.015 mag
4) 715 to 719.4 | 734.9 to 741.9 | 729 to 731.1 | 0.000 mag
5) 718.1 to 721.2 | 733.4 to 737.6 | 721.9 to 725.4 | -0.032 mag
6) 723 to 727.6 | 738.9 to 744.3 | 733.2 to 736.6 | -0.008 mag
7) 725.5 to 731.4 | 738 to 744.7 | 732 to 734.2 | -0.010 mag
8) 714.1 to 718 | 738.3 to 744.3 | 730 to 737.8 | -0.011 mag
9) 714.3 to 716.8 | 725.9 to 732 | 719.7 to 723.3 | 0.019 mag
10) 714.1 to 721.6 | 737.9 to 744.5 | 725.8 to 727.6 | -0.014 mag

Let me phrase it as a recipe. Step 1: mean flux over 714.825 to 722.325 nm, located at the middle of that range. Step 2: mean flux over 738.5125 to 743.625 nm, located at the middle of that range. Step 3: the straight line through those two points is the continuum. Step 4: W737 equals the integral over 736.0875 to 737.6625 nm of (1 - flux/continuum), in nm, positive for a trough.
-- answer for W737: -0.04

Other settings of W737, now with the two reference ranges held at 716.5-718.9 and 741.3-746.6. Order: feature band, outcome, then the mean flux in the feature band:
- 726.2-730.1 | -0.05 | 12.7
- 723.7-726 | -0.04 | 12.8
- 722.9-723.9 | -0.05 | 13.1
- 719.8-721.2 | 0.03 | 12.3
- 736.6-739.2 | -0.03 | 12.5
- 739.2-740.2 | -0.01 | 12.5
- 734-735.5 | -0.03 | 12.7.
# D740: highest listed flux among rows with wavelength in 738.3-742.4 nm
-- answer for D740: 13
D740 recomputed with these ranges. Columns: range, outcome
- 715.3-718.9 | 13.7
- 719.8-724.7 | 13.5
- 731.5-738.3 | 14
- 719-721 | 13.2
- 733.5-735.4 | 13.1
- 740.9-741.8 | 12.6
